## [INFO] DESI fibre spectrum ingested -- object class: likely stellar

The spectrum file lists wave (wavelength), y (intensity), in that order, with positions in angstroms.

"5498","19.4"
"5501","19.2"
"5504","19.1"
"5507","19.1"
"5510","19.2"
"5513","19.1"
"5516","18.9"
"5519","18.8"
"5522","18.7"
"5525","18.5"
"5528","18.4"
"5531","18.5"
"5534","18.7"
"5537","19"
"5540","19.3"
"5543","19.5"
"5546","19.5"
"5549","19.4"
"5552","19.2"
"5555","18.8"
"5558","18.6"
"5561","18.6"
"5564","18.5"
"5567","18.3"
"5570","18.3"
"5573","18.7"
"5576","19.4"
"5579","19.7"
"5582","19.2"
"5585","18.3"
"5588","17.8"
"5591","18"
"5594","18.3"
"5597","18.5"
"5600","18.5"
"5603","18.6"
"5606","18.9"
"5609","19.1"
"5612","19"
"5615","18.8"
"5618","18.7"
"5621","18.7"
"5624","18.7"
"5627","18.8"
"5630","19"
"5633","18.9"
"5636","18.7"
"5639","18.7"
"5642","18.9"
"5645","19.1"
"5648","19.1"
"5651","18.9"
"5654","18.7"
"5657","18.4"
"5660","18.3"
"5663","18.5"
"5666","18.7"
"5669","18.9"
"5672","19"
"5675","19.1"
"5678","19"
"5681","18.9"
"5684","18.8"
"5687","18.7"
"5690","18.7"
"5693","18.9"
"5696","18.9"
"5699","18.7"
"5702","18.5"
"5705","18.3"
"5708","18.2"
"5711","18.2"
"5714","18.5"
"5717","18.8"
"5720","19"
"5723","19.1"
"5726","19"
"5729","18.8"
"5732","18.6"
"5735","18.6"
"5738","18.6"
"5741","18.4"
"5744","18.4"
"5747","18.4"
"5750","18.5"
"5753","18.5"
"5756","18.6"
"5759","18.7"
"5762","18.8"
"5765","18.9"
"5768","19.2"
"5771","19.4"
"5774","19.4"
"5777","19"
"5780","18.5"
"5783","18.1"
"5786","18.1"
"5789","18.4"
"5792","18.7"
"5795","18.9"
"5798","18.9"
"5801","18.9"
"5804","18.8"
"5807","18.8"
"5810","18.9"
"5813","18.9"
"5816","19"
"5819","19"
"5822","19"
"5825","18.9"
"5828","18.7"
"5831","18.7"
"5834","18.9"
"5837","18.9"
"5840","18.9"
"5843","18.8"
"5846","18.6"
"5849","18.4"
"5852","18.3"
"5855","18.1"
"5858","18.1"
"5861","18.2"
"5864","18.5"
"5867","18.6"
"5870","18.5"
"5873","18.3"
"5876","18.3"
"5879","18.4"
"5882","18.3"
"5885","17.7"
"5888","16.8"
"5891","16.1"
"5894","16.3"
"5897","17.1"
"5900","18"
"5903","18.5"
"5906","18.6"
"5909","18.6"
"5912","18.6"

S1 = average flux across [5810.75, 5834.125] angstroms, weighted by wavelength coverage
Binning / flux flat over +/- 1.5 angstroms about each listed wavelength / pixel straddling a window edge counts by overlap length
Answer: 18.9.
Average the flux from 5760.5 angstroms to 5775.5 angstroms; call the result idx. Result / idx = 19.1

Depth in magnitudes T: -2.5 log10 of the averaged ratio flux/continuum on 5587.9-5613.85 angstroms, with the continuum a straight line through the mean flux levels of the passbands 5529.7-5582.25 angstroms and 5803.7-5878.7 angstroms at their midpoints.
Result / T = 0.02 mag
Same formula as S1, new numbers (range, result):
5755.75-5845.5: 18.8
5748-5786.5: 18.8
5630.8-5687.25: 18.8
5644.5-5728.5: 18.7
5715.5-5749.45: 18.7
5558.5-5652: 18.7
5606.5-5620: 18.9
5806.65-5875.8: 18.6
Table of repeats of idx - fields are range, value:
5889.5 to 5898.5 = 16.5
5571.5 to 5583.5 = 19.2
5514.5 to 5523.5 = 18.8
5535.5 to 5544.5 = 19.3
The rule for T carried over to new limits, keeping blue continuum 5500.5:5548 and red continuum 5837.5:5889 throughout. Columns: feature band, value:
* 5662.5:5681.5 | -0.01 mag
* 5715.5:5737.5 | -0.01 mag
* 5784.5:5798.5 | -0.01 mag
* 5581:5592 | 0.03 mag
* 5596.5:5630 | 0.00 mag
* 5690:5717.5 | 0.00 mag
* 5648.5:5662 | 0.01 mag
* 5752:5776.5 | -0.03 mag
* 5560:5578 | 0.01 mag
